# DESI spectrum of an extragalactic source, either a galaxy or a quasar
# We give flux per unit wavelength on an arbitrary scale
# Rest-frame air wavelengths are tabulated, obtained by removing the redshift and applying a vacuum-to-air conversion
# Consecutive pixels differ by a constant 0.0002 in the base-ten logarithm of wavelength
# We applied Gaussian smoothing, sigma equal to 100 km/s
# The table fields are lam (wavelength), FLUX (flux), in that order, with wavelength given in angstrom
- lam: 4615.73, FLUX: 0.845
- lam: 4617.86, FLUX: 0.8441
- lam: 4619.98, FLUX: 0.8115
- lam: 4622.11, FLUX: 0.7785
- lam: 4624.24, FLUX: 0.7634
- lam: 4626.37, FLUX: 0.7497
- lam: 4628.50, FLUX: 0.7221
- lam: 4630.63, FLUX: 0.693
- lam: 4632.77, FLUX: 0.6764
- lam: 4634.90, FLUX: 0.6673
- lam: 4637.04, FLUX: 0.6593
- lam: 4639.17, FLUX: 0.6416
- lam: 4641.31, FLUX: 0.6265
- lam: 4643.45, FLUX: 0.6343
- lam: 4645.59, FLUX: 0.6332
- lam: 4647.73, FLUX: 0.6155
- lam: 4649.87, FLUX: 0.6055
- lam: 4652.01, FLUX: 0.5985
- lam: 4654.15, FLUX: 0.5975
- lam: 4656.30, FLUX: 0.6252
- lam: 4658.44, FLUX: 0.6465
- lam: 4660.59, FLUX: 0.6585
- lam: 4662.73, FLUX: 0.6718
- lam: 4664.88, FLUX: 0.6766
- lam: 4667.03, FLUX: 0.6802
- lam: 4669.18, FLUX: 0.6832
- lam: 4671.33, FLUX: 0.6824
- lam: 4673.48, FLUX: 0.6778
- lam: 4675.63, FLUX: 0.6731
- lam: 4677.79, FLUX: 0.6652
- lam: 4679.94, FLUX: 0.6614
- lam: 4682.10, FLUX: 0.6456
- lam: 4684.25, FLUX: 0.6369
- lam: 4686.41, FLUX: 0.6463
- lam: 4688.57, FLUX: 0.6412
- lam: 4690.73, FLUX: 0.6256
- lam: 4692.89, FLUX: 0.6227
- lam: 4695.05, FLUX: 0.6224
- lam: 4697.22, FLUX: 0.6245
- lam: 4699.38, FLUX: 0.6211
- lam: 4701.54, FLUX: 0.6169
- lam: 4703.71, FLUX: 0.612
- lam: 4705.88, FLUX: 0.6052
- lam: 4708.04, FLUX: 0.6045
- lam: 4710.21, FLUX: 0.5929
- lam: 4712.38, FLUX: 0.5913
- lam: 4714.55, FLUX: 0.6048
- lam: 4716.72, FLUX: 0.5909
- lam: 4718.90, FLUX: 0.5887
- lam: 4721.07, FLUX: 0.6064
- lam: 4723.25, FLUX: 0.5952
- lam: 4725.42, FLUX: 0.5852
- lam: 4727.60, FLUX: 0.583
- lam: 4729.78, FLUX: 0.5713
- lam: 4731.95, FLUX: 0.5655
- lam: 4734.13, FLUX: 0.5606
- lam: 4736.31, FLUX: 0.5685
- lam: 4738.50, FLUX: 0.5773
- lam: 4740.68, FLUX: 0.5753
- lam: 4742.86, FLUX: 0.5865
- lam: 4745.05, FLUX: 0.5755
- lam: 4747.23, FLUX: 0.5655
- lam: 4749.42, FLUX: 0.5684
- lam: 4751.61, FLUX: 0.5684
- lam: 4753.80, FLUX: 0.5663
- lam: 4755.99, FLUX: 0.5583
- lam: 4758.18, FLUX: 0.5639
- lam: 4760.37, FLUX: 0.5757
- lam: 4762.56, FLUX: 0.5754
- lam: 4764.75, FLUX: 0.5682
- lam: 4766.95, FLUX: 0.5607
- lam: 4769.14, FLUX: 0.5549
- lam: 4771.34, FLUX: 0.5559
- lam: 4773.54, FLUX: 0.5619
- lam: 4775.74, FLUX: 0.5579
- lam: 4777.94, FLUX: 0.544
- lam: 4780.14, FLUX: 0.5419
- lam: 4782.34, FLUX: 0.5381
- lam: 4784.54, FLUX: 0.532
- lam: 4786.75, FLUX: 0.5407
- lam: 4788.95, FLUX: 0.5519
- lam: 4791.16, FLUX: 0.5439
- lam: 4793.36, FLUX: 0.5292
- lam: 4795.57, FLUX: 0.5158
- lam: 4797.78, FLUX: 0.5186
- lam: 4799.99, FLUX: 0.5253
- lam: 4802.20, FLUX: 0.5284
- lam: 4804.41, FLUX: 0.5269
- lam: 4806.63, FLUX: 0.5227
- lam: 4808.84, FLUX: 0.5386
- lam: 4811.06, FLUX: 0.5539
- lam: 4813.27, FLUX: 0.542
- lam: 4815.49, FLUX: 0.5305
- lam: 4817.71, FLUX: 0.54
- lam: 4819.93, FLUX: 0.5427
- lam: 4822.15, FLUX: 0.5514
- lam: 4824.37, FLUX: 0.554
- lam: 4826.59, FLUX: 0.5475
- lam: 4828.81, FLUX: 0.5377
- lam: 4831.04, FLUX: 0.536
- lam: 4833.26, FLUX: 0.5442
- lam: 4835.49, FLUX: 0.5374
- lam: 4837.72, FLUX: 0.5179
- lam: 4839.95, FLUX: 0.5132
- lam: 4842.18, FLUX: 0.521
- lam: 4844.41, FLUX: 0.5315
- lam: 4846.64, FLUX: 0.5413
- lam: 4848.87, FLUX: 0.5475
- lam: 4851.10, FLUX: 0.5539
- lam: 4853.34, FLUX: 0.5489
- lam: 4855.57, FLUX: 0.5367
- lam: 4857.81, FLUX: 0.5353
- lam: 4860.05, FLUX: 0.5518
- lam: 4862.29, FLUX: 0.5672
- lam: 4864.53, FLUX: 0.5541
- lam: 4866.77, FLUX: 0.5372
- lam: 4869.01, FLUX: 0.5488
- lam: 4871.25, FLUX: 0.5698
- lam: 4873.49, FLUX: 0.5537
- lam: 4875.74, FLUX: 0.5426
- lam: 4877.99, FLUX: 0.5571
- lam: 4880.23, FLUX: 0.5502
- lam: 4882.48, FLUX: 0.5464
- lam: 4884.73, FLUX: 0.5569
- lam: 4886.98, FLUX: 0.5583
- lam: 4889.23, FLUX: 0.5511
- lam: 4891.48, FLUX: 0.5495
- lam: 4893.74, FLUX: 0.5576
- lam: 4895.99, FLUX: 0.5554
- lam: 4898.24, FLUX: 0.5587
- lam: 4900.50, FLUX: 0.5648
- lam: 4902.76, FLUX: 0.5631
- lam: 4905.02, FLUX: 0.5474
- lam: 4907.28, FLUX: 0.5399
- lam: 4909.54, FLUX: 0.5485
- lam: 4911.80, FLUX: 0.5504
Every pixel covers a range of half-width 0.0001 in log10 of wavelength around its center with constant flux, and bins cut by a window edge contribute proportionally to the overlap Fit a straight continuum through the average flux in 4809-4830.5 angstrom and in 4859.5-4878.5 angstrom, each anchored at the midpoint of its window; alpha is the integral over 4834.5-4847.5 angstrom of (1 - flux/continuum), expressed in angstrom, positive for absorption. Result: 0.51 angstrom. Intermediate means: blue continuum 0.544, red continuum 0.553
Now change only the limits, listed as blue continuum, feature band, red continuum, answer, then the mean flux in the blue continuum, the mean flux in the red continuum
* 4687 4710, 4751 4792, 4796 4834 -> 0.9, 0.619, 0.537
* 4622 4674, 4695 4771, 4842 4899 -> 4.6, 0.664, 0.55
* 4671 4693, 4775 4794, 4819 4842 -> 1.0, 0.653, 0.537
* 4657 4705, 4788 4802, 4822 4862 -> 1.0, 0.649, 0.54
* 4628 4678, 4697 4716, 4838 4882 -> 0.6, 0.654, 0.545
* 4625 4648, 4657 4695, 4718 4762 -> -1.5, 0.668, 0.575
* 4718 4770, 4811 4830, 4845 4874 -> 0.5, 0.574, 0.549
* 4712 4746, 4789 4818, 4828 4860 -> 1.1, 0.583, 0.536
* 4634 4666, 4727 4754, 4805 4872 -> 0.9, 0.637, 0.542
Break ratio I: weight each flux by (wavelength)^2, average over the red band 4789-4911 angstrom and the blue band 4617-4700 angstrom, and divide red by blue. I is 0.9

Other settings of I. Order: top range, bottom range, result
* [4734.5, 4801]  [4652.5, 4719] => 0.91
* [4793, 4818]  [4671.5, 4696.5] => 0.86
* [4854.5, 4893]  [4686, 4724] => 0.97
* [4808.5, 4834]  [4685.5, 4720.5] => 0.93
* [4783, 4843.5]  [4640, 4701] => 0.88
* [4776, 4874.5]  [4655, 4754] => 0.92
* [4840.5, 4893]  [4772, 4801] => 1.05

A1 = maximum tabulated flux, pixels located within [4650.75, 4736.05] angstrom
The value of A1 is 0.6832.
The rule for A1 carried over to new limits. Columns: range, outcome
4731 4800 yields 0.5865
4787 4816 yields 0.5539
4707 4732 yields 0.6064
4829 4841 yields 0.5442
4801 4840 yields 0.554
